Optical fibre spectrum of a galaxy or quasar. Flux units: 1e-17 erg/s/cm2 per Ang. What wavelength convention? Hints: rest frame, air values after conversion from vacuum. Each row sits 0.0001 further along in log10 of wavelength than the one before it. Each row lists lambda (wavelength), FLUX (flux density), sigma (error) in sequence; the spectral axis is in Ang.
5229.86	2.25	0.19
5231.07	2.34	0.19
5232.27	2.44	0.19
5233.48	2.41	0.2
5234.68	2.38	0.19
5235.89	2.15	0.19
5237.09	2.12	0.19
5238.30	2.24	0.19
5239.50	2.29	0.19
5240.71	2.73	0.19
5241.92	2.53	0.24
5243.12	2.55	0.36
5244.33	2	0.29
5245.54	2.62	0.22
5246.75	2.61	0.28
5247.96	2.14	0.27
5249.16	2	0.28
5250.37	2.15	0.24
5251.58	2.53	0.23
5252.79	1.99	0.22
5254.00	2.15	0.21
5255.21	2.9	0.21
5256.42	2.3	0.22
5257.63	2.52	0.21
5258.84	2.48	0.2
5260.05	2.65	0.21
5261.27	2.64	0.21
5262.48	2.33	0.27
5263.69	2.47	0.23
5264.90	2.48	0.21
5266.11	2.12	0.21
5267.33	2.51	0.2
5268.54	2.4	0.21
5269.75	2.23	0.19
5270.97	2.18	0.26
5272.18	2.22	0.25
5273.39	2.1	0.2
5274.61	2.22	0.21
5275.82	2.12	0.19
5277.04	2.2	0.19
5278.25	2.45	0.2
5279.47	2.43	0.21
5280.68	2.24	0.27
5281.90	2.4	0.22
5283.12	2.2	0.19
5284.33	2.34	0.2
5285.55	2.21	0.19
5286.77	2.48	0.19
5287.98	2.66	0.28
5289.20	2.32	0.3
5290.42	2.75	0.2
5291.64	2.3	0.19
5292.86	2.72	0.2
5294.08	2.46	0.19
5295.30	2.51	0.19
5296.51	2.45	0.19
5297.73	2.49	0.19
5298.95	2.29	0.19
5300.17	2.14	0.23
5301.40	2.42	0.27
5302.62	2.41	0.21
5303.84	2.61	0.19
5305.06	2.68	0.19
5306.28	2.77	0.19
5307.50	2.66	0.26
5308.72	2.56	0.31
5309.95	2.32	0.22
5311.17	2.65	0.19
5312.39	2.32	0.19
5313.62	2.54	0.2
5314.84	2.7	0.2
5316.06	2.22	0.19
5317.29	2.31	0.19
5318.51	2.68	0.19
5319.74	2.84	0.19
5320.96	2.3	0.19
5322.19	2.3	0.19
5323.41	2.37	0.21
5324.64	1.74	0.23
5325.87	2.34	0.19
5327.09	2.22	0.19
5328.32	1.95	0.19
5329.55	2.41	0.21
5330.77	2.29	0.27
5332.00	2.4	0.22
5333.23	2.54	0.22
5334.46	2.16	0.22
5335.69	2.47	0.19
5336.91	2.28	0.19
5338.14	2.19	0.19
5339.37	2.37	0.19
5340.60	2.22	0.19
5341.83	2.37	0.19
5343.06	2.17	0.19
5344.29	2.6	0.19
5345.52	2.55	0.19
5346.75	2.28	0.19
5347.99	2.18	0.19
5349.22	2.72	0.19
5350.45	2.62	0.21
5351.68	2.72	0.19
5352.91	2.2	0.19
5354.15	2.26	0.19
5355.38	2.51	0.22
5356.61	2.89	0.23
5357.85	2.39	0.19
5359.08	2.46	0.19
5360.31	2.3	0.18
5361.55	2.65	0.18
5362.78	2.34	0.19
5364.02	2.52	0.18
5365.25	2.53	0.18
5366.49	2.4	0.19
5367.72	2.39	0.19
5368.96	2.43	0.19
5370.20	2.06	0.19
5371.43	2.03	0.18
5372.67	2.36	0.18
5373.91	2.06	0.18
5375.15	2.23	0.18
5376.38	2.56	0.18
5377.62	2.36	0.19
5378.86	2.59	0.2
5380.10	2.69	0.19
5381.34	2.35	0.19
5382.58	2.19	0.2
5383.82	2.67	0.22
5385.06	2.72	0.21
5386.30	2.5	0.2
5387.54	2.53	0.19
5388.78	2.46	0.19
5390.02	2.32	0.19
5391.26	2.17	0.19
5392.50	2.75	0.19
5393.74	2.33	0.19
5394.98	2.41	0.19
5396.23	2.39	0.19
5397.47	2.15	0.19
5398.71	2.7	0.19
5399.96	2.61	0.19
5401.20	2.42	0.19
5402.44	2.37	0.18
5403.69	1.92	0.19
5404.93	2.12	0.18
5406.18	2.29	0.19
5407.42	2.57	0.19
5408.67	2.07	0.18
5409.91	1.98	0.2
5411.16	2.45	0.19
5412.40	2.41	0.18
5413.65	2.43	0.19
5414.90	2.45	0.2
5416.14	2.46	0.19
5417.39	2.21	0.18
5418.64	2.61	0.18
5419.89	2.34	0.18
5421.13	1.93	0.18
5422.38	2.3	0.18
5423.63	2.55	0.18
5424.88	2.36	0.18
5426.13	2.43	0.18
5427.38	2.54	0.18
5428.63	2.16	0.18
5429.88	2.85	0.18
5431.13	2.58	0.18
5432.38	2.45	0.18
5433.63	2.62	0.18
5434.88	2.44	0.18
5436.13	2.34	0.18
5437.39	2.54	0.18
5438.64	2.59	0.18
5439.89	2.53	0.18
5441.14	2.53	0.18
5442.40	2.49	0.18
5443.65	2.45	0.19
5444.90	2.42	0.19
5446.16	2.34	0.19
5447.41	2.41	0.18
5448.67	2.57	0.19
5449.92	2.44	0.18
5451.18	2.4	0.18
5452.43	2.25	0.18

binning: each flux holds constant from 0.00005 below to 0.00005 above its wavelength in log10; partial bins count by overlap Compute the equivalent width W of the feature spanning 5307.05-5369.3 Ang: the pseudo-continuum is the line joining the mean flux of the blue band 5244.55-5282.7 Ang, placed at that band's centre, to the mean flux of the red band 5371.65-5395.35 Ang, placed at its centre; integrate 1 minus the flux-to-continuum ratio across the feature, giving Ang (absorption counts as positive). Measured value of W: -0.31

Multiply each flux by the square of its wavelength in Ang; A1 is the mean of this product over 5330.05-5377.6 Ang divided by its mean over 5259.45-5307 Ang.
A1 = 1.02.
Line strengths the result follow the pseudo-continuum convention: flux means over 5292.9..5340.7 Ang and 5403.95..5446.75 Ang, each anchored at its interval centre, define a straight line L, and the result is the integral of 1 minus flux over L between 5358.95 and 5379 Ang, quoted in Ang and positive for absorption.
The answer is 0.4 Ang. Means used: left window 2.41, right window 2.4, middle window 2.36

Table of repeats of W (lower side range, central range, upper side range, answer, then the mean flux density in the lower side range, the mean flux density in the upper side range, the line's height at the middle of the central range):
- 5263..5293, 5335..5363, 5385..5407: -0.60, 2.34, 2.39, 2.37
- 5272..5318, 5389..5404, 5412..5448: 0.28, 2.42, 2.44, 2.44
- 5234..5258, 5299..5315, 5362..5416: -1.01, 2.34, 2.38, 2.36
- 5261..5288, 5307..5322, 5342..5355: -0.77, 2.32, 2.43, 2.38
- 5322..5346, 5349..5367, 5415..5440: -1.26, 2.3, 2.44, 2.33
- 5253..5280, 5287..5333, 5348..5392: -0.87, 2.36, 2.43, 2.39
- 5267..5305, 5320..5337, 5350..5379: 0.79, 2.37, 2.41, 2.39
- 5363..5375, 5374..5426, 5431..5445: 0.12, 2.31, 2.5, 2.39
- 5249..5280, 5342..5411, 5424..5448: 0.84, 2.34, 2.48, 2.43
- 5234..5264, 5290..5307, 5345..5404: -0.72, 2.38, 2.42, 2.4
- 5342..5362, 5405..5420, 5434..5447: 0.73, 2.46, 2.47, 2.47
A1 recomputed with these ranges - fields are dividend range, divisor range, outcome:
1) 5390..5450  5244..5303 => 1.07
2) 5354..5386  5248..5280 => 1.08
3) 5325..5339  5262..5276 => 1.02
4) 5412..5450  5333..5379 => 1.05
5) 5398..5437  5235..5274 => 1.08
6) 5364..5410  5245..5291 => 1.05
